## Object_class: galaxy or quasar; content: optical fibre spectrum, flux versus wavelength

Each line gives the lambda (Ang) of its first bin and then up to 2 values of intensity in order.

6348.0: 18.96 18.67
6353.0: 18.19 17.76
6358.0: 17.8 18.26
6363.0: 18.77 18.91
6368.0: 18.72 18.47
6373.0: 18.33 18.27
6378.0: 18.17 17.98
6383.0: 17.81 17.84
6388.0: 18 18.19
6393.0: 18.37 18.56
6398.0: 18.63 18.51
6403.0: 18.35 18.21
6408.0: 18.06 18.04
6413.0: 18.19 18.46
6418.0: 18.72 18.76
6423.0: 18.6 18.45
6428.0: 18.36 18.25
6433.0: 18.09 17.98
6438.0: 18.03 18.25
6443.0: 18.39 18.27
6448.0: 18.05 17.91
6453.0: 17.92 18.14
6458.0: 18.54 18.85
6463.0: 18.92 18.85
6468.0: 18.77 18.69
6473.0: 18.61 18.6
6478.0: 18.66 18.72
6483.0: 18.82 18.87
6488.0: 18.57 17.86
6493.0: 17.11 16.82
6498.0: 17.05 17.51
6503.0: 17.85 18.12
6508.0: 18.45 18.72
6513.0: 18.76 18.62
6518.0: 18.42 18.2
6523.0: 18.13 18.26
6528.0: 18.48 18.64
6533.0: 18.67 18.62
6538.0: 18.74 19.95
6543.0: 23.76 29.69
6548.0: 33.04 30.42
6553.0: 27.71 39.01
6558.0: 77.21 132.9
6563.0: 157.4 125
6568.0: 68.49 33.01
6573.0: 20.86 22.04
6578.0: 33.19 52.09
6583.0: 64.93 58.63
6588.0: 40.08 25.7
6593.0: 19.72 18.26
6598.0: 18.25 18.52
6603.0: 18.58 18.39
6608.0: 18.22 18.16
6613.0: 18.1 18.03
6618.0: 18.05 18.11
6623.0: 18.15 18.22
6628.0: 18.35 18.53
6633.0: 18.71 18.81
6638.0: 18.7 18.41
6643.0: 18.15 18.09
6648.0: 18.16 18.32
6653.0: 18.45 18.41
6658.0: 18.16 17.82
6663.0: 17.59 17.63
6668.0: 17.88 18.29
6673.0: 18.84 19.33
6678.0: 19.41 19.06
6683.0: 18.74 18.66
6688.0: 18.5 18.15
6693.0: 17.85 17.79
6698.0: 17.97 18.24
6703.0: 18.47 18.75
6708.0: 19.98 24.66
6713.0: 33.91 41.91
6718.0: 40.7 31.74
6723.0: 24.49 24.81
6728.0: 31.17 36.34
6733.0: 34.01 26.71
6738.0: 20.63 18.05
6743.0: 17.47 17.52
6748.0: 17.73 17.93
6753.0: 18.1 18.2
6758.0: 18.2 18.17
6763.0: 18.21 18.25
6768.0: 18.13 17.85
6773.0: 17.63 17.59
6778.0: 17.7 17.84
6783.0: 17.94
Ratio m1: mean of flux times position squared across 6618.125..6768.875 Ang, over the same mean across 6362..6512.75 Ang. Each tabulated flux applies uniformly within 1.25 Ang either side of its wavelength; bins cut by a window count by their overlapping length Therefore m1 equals 1.23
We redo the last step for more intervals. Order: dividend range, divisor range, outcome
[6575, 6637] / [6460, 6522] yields 1.42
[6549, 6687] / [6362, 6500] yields 1.78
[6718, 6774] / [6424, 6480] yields 1.32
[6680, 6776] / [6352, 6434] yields 1.34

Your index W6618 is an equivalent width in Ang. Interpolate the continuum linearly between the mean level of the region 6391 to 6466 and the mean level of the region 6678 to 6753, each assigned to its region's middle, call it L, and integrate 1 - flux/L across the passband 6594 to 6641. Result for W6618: 7.2 Ang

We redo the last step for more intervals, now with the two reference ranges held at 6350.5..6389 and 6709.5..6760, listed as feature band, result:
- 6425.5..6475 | 3.7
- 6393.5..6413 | 0.6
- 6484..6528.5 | 6.1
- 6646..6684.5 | 9.2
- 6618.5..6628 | 2.1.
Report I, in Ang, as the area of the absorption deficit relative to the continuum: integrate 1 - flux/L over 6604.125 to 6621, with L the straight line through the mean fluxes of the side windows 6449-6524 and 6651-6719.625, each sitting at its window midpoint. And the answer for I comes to 1.55 Ang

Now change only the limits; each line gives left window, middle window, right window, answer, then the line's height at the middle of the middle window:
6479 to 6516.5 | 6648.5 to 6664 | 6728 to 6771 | 1.4 Ang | 20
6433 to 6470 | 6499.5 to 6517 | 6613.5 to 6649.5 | 0.0 Ang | 18.3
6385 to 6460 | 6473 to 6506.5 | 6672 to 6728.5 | 2.4 Ang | 19.4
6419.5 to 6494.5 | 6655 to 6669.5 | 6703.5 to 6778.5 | 2.6 Ang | 21.9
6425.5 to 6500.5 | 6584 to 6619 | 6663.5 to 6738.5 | -4.1 Ang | 21.3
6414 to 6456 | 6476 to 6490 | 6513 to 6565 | 4.5 Ang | 27.7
